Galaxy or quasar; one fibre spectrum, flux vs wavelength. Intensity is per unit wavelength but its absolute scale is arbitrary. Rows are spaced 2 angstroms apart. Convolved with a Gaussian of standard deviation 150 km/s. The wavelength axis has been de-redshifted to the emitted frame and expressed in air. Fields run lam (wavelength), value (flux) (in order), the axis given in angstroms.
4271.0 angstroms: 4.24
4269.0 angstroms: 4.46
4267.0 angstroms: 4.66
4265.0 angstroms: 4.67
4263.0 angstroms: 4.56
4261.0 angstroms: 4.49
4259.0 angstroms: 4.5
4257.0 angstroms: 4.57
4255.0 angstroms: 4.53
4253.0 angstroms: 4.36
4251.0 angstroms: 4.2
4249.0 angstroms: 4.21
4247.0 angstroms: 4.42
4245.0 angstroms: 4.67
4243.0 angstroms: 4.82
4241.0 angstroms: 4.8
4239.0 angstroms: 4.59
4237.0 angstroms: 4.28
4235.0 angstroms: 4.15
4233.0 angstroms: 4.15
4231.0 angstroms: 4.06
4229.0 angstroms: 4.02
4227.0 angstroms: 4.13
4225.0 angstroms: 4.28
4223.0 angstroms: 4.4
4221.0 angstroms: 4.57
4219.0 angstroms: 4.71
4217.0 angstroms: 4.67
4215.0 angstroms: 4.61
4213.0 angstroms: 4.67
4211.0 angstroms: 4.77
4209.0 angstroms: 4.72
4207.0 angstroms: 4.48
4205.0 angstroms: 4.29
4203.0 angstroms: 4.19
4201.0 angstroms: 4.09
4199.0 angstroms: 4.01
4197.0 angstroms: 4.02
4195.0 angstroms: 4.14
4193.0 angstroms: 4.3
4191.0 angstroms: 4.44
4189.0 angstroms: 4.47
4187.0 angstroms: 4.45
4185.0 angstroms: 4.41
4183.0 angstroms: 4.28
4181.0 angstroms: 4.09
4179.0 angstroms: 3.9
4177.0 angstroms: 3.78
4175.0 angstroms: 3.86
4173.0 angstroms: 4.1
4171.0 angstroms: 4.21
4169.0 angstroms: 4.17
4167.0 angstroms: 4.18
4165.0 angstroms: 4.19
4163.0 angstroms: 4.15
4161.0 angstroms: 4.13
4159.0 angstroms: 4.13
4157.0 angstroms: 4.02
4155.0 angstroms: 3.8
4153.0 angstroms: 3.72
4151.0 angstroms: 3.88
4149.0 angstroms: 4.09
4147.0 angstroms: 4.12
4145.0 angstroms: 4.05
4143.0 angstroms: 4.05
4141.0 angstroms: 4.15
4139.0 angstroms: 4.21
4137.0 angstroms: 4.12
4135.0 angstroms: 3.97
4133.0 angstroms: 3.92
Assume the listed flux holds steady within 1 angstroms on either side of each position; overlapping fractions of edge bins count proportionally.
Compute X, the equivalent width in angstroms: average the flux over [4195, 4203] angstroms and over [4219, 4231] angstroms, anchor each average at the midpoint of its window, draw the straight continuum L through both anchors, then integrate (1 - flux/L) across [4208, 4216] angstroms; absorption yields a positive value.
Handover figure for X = -1.0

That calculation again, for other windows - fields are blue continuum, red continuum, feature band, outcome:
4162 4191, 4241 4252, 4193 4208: 0.3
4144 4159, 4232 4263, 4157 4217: -1.5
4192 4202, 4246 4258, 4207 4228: -1.7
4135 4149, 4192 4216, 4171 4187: 0.6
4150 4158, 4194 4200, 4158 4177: -0.9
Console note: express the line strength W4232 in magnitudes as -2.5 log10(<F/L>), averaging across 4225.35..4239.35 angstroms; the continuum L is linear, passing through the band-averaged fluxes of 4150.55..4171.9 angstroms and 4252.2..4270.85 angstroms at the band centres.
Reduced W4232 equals 0.05 mag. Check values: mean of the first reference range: 4.06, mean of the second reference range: 4.52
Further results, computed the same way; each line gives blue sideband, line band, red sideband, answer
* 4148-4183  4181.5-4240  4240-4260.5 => -0.018 mag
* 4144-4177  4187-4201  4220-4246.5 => -0.010 mag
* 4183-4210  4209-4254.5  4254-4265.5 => 0.000 mag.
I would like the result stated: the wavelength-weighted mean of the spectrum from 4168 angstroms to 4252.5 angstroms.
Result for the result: 4.32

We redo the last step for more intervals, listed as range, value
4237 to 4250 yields 4.56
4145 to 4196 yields 4.12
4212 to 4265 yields 4.44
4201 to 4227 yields 4.5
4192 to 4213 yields 4.32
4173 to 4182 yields 3.93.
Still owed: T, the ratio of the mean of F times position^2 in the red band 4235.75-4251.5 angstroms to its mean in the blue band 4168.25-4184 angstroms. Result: 1.15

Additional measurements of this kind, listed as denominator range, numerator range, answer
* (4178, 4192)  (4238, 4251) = 1.09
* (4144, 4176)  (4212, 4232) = 1.12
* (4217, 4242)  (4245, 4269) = 1.04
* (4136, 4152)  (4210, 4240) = 1.12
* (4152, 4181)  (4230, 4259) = 1.14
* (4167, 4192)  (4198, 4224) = 1.09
